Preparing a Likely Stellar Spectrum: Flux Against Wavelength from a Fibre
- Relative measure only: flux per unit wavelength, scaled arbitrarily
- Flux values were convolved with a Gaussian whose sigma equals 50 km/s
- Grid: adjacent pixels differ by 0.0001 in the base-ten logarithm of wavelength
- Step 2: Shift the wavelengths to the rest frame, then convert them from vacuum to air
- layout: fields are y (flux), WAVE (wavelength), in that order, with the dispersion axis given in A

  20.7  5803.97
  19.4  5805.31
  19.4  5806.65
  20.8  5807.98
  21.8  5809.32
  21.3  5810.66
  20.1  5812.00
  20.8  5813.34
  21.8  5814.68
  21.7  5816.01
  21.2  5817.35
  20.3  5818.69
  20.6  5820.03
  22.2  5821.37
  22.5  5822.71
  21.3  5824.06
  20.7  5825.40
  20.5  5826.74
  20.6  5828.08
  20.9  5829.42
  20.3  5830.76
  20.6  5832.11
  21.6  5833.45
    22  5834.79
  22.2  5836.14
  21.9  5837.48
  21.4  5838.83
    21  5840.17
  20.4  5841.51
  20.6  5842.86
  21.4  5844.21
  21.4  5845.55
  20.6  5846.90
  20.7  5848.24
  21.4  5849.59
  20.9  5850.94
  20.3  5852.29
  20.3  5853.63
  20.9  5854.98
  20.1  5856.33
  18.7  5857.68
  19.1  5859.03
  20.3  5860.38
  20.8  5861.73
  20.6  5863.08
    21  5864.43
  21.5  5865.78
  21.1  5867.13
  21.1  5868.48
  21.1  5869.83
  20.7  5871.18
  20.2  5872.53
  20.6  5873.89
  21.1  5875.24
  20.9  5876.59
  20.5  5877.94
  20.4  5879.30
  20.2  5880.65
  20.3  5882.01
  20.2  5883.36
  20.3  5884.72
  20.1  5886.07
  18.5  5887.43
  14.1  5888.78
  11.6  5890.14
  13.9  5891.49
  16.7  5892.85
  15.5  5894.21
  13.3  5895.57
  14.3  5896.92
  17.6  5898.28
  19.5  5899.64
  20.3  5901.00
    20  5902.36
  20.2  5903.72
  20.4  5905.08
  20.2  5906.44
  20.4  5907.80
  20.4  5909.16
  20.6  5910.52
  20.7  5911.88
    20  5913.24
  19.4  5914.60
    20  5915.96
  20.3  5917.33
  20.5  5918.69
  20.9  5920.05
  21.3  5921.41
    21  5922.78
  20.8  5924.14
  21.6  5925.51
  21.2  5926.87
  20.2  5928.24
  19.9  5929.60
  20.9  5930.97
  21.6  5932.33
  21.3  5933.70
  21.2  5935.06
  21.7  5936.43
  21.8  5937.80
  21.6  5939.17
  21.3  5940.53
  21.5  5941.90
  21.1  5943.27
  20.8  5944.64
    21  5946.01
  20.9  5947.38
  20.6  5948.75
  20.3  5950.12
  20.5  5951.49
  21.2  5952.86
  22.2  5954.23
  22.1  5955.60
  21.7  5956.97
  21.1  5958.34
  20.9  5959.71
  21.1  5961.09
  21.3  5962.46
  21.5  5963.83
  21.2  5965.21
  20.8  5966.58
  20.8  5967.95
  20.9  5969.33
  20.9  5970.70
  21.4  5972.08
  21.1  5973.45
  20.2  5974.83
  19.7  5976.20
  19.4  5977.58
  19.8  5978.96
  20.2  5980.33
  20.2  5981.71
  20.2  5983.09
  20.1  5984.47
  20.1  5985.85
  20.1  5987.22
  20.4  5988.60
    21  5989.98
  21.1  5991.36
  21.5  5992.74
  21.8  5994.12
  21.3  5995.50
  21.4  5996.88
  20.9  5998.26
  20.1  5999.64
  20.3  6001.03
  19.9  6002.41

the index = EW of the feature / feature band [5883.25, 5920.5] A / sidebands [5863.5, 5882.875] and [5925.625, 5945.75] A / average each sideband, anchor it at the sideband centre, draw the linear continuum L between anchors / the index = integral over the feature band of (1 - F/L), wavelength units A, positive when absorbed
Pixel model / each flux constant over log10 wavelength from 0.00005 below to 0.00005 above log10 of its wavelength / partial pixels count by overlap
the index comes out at 4.30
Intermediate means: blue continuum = 20.8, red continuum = 21.2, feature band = 18.5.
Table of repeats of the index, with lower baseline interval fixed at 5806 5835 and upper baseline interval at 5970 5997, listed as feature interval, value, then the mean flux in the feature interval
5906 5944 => -0.2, 20.8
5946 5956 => -0.2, 21.1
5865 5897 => 3.2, 18.8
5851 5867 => 0.4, 20.4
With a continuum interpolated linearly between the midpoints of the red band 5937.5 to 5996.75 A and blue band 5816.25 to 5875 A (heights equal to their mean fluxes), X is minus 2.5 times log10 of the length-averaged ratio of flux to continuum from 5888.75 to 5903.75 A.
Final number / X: 0.27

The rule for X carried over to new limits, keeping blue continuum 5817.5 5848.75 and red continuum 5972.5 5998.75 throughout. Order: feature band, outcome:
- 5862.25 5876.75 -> 0.00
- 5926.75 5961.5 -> -0.02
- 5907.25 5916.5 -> 0.03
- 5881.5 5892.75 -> 0.21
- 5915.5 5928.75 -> 0.00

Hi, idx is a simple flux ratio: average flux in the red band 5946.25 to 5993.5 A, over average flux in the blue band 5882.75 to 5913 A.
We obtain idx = 1.1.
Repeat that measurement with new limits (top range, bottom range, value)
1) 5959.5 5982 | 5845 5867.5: 1.01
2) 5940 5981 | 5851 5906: 1.09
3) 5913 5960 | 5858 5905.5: 1.10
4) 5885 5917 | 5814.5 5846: 0.86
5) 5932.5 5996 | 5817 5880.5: 1.00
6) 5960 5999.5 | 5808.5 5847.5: 0.98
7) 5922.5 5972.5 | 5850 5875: 1.03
